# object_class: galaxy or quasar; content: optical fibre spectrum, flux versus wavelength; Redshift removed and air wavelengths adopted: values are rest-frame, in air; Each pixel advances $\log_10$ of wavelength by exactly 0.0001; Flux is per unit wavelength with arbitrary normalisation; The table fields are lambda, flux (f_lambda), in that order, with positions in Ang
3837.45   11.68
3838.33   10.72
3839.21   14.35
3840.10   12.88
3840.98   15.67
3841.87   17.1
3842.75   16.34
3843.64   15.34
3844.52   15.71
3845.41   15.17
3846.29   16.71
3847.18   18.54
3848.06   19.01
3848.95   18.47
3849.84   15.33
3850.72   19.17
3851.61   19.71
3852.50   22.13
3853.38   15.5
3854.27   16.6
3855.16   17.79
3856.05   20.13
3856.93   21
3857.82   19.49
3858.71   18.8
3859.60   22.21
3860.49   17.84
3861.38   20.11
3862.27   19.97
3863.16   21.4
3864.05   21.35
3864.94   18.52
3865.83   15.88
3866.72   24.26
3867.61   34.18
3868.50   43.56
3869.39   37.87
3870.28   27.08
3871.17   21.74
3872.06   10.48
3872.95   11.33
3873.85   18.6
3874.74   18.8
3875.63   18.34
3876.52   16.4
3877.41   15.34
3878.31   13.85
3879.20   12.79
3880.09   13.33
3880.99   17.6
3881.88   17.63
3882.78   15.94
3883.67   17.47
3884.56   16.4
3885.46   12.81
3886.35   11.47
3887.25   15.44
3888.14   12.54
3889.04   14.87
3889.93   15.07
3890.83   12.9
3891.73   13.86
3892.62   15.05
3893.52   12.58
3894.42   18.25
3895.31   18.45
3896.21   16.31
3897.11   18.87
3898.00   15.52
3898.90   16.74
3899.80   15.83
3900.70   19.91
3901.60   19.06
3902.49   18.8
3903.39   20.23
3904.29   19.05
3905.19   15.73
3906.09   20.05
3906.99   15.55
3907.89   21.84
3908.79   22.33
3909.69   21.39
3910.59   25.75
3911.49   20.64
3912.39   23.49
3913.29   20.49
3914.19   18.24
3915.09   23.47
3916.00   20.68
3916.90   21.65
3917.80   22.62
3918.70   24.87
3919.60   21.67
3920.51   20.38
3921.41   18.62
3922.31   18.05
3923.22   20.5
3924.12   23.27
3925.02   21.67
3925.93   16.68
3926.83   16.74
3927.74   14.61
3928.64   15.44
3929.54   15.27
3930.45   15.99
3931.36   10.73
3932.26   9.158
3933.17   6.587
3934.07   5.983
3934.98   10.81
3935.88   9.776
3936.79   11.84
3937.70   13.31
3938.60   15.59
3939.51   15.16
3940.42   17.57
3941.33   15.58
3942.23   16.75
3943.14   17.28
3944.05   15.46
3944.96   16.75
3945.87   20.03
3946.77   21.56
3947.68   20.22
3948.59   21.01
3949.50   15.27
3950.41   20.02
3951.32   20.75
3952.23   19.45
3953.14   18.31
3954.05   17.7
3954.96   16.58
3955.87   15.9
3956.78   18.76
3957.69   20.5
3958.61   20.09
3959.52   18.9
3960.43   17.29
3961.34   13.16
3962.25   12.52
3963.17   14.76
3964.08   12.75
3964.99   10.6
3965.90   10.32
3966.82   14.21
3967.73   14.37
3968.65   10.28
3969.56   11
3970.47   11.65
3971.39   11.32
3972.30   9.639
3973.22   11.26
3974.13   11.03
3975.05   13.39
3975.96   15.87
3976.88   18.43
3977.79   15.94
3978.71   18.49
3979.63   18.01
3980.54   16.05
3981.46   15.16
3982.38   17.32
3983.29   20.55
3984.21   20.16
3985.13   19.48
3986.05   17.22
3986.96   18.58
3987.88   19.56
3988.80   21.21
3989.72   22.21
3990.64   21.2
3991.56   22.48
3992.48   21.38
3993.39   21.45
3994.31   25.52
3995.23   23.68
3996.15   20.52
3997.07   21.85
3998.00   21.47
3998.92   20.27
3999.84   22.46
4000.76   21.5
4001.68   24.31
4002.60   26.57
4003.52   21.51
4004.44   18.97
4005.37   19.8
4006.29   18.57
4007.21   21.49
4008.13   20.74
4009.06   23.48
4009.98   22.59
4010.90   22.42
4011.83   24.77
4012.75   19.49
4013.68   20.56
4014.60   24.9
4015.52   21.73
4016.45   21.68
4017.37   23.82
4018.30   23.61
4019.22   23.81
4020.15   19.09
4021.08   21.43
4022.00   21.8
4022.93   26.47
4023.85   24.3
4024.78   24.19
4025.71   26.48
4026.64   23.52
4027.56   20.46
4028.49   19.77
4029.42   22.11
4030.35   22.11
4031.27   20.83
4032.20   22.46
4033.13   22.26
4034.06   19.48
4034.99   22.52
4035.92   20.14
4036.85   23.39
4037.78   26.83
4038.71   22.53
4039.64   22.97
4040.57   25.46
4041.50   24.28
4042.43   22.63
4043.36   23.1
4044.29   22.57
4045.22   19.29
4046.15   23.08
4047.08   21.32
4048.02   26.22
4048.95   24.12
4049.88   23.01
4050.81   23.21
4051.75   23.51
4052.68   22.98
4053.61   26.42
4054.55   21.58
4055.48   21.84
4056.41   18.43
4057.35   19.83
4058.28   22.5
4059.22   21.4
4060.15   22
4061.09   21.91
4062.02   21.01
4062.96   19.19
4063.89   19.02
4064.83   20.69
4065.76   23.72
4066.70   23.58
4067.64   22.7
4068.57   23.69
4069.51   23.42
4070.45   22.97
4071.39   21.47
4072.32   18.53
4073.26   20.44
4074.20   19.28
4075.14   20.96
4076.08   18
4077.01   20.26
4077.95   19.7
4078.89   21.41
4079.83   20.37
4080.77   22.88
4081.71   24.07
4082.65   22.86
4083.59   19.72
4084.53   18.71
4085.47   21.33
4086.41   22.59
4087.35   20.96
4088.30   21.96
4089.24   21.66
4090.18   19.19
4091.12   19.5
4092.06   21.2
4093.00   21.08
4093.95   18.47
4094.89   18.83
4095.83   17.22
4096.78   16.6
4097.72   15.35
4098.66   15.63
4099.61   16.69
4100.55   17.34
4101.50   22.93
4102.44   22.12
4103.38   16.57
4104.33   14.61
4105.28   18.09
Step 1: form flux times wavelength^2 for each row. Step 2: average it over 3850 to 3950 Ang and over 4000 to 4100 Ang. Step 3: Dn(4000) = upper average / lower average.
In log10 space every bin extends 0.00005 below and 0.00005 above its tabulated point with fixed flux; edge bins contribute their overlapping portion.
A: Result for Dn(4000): 1.29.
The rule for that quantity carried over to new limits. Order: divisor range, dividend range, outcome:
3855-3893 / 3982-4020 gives 1.24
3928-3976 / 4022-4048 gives 1.60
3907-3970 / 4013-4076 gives 1.38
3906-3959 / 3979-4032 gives 1.25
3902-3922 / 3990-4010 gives 1.10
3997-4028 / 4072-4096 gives 0.95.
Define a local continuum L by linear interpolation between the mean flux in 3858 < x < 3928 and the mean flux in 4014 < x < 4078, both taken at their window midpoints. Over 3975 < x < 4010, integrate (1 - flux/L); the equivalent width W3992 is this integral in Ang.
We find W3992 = 1.39 Ang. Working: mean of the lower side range 19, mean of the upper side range 22.2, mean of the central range 20.3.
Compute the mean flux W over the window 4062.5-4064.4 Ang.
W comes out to 19.2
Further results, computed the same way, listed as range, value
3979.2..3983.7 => 17.4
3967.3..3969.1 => 12.3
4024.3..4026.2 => 25.2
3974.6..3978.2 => 15.9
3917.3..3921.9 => 21.6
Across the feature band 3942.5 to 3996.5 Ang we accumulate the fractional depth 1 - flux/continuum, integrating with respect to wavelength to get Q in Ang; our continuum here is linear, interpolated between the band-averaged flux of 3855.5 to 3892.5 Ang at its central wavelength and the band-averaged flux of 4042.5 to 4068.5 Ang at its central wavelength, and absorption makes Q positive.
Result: 8.8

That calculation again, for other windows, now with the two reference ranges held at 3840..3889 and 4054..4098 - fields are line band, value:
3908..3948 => 3.3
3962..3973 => 4.3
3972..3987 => 2.6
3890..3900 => 1.6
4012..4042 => -3.6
